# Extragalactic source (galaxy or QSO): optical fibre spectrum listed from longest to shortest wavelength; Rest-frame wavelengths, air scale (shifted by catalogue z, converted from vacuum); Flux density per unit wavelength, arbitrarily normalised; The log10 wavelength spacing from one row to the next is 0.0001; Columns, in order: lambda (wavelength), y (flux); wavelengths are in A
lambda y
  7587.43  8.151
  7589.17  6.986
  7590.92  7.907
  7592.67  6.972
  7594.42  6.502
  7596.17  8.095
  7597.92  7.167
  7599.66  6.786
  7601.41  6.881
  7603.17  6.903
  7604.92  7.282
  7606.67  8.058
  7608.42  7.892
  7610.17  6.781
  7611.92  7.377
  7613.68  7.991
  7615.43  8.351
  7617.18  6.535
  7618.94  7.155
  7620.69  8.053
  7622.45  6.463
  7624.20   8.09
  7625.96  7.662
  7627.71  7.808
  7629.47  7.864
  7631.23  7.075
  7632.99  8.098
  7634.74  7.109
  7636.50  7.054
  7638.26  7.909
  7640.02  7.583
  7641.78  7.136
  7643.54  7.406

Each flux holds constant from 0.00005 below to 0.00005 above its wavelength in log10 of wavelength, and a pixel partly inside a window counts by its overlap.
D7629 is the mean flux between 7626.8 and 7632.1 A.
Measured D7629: 7.58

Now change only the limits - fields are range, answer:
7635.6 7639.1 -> 7.47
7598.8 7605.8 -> 6.96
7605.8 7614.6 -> 7.63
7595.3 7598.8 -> 7.65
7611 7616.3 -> 7.89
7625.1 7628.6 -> 7.74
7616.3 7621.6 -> 7.24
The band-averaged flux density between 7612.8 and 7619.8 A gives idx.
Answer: 7.51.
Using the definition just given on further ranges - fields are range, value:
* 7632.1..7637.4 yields 7.42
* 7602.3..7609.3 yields 7.54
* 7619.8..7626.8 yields 7.57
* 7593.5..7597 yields 7.28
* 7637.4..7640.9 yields 7.74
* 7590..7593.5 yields 7.43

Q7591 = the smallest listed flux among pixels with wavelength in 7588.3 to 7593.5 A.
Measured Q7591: 6.972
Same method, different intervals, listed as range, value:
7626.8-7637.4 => 7.054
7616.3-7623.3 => 6.463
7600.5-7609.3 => 6.881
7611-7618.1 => 6.535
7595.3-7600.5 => 6.786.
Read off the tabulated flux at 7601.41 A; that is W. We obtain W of 6.881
